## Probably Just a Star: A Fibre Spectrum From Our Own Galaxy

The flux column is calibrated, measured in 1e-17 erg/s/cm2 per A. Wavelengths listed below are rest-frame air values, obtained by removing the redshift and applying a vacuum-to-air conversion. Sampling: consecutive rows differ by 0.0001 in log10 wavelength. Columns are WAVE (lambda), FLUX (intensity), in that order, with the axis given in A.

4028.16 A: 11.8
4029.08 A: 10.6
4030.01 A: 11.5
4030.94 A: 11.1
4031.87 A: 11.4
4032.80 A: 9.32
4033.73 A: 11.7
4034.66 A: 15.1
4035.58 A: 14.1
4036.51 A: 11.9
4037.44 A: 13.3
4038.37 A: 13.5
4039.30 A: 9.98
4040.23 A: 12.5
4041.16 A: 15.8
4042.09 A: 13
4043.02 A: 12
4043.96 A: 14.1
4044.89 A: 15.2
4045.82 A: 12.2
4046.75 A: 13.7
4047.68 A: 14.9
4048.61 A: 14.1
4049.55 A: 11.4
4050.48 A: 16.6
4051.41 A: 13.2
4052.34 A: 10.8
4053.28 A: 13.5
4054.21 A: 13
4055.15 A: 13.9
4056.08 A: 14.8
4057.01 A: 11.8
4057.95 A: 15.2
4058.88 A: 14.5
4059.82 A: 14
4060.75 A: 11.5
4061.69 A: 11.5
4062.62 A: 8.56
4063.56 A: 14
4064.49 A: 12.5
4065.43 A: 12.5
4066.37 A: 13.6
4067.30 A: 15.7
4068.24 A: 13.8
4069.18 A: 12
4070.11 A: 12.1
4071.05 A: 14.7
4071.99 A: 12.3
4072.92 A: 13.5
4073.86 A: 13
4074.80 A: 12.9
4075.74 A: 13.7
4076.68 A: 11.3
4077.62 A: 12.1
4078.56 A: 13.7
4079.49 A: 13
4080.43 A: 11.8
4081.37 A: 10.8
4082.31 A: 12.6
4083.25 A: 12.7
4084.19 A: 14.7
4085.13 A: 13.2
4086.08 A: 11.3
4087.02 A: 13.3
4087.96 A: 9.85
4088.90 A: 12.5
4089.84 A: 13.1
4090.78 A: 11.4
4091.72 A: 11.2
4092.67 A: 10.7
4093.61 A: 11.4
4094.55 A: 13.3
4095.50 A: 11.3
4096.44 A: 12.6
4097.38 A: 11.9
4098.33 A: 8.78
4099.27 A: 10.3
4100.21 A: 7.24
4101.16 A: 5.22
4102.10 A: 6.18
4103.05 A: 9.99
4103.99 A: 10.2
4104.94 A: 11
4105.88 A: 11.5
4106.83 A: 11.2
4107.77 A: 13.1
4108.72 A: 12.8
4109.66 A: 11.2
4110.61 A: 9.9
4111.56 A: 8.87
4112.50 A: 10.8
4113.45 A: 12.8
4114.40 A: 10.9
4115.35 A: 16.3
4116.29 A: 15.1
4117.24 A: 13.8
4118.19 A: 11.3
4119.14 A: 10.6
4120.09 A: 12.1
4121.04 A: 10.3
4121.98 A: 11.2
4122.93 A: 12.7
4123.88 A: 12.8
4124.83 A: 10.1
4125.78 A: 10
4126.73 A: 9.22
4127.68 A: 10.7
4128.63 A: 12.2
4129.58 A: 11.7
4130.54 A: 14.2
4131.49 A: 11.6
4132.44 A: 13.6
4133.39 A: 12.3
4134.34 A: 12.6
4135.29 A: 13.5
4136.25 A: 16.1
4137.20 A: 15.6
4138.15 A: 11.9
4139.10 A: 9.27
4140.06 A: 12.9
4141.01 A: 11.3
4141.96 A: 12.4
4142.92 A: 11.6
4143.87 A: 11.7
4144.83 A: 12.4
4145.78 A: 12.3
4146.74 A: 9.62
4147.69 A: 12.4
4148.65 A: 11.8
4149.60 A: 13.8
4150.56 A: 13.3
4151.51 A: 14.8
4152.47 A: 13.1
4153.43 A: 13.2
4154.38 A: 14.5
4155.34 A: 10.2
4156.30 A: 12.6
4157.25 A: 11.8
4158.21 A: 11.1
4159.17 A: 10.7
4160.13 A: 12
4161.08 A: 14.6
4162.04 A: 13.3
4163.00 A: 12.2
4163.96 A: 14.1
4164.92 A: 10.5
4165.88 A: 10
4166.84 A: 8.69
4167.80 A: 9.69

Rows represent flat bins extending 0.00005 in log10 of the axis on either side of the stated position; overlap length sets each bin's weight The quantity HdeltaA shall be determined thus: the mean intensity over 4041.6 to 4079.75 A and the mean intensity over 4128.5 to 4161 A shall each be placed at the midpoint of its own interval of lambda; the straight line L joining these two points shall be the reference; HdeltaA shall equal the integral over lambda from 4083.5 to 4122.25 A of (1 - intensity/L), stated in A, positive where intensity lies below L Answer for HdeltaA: 4.5 A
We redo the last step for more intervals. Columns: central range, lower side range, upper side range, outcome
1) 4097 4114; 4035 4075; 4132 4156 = 3.6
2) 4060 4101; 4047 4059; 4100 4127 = 1.1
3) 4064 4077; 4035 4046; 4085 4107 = -1.4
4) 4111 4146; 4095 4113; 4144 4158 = -2.2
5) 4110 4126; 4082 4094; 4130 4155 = 0.9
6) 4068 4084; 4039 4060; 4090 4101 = -1.0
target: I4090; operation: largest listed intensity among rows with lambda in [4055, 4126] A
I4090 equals 16.3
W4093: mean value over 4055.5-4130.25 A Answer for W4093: 11.9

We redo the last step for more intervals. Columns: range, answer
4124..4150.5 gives 12.1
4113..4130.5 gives 11.9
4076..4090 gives 12.4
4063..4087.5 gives 12.9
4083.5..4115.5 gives 11.1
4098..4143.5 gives 11.5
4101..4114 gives 10.5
